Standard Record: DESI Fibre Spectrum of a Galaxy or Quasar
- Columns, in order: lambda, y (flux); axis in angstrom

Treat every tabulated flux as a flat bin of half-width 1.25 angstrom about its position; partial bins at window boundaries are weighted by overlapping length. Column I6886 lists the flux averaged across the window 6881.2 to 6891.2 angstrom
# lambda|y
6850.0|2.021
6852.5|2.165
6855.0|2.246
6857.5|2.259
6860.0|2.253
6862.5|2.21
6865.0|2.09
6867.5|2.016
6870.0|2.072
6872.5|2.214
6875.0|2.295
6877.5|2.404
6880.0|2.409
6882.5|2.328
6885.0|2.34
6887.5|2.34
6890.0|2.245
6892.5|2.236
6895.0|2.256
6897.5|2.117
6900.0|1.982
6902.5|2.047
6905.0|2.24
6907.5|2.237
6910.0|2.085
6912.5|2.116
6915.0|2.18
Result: 2.31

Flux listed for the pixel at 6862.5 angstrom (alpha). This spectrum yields 2.21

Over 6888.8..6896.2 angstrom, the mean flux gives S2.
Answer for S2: 2.25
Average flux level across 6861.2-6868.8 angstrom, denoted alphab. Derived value 2.11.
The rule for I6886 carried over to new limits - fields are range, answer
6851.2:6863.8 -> 2.23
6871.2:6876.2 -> 2.25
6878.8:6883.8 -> 2.37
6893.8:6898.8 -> 2.18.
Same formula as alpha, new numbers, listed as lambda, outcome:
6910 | 2.085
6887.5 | 2.34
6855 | 2.246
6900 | 1.982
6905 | 2.24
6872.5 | 2.214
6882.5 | 2.328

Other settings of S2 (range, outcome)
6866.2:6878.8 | 2.2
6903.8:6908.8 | 2.24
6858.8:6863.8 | 2.23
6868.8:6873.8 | 2.15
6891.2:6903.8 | 2.13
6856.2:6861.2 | 2.26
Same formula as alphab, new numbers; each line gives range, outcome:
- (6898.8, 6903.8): 2.02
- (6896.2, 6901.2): 2.05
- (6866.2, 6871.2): 2.04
